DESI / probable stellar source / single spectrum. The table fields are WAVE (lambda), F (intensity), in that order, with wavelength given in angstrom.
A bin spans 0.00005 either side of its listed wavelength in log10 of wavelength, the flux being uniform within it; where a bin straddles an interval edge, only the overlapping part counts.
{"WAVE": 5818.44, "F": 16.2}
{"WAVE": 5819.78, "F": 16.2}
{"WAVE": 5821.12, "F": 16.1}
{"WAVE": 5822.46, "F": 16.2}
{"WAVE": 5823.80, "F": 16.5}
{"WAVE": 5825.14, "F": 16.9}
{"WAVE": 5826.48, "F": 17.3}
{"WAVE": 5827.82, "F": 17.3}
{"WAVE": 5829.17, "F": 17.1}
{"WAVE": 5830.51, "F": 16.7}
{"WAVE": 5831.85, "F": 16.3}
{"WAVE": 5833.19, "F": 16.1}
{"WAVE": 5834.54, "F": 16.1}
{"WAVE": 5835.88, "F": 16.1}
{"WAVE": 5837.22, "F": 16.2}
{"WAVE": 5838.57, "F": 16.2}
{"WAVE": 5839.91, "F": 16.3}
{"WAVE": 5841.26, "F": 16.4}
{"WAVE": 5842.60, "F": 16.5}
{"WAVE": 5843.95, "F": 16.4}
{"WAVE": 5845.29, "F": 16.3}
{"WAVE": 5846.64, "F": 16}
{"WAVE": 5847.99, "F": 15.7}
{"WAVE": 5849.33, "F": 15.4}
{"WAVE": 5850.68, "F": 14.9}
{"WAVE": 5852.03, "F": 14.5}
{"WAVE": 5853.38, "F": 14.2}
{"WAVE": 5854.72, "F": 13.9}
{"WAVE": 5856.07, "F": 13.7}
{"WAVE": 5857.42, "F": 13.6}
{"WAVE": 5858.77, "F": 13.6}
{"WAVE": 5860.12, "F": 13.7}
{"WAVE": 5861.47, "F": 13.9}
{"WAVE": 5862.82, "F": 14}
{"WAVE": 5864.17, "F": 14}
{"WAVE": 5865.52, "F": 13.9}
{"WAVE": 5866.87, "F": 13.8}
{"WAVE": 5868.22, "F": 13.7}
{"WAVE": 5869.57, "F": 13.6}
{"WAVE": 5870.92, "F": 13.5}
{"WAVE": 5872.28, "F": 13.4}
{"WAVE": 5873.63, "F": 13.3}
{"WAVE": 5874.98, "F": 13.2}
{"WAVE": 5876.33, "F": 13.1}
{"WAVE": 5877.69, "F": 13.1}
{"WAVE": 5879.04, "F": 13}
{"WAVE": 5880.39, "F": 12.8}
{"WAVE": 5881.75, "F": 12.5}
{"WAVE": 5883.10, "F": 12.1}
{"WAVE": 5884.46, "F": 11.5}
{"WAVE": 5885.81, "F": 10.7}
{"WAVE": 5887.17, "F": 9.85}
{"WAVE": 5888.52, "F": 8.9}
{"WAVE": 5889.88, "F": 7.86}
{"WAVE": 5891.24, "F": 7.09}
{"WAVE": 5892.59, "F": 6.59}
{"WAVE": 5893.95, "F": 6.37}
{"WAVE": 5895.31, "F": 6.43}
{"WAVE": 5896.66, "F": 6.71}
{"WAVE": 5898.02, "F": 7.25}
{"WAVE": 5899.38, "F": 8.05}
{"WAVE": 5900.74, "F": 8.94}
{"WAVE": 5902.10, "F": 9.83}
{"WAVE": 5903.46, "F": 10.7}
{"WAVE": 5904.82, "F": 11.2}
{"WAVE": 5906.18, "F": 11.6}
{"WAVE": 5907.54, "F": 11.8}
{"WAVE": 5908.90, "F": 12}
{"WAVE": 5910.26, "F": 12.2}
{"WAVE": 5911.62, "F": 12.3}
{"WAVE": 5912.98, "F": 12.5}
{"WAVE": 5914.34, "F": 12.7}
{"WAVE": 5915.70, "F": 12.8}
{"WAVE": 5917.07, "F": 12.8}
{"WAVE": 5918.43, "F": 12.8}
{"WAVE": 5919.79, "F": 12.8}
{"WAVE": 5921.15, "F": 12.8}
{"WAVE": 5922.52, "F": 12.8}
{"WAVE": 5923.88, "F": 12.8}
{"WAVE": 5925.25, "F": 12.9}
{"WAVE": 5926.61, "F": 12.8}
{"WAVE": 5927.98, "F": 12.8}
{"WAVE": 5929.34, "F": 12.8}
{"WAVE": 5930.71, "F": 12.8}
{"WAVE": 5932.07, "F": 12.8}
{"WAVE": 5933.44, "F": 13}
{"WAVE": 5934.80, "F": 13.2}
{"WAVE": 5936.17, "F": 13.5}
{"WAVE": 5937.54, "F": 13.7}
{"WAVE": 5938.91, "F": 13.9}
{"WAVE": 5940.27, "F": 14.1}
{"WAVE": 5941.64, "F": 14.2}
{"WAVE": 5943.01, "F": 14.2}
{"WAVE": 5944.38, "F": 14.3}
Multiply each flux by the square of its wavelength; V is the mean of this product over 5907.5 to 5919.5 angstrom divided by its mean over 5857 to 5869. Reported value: 0.92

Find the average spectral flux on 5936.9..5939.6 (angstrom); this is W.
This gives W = 13.8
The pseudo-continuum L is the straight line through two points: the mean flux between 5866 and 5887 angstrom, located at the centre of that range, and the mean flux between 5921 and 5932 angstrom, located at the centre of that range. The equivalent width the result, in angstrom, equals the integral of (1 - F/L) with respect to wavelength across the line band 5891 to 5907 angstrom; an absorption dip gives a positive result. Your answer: 5.4 angstrom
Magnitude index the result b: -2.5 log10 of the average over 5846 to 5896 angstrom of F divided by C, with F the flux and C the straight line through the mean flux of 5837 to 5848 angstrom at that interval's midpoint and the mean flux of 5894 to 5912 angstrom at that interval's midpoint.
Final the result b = 0.07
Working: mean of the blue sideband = 16.2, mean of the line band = 12.5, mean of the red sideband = 9.76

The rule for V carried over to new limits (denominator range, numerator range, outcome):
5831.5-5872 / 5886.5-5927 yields 0.72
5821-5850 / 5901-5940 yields 0.79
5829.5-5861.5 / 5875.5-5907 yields 0.65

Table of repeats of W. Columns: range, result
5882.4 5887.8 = 11.1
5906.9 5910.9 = 12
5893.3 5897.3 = 6.51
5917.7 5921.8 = 12.8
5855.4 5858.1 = 13.6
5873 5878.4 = 13.2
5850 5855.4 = 14.4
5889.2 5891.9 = 7.46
